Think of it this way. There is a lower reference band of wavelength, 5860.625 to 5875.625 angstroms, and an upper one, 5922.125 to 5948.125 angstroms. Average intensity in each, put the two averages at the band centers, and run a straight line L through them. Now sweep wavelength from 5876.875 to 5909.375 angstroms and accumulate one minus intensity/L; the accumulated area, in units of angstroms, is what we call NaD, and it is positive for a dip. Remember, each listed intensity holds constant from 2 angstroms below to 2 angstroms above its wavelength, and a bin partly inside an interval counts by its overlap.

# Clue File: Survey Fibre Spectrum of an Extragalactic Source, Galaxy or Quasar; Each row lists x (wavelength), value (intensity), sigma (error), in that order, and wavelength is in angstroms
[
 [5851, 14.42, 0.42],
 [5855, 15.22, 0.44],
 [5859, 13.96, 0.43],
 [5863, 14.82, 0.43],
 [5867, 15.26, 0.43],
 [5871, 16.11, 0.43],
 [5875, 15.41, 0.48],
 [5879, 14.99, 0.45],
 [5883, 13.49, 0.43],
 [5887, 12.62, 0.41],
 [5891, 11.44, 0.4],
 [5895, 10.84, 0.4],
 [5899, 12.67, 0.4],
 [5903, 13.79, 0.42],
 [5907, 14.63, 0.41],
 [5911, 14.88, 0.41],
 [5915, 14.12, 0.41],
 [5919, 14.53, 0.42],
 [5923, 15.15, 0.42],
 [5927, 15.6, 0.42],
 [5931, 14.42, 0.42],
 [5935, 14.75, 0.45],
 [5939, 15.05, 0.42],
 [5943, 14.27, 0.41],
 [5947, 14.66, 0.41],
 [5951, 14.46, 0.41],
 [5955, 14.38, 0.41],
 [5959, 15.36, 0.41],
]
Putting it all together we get 4.5 angstroms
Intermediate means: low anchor 15.4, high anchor 14.8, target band 13.1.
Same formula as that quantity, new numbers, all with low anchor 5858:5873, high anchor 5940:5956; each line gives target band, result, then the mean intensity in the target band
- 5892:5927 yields 2.2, 13.9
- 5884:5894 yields 1.9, 12.1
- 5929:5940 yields -0.1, 14.7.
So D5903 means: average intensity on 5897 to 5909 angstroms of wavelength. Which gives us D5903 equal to 13.7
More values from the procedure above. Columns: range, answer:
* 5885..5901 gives 11.9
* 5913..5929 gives 14.8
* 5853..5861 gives 14.6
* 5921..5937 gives 15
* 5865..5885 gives 15.1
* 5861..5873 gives 15.4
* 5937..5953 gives 14.6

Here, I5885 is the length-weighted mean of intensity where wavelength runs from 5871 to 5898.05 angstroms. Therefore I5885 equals 13.3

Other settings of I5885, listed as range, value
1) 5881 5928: 13.6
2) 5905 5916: 14.6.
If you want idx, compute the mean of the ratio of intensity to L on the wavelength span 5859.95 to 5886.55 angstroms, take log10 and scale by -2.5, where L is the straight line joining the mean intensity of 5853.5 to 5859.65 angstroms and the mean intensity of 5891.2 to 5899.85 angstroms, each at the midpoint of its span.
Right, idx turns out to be -0.115 mag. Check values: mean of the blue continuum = 14.7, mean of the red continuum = 11.6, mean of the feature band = 14.8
